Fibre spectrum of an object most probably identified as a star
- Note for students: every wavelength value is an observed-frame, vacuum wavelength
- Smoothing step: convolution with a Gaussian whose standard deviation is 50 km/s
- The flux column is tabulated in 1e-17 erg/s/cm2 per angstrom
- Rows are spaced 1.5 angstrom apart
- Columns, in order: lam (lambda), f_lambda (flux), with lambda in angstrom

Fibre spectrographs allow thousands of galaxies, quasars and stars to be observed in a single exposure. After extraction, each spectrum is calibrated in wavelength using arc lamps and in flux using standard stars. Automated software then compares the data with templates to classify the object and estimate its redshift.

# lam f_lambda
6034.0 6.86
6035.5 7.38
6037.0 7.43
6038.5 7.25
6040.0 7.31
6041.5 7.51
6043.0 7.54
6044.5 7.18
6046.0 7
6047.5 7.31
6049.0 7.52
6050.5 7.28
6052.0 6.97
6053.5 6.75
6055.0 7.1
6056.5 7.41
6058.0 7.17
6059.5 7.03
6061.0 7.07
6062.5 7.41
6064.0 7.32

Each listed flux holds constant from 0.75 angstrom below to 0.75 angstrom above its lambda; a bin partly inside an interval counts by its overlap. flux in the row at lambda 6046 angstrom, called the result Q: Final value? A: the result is 7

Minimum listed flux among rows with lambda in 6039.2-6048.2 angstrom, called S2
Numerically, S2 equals 7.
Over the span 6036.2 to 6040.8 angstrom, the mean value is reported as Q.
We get 7.33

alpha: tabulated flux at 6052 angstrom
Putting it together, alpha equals 6.97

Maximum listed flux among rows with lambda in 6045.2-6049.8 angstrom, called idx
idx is 7.52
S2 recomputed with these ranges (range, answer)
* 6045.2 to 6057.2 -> 6.75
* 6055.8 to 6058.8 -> 7.17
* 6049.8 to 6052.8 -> 6.97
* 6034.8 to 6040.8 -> 7.25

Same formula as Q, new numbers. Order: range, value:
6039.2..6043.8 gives 7.45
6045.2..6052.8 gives 7.21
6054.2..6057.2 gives 7.24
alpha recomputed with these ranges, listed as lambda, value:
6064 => 7.32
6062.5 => 7.41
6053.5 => 6.75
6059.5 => 7.03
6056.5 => 7.41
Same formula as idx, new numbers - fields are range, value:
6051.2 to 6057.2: 7.41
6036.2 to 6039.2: 7.43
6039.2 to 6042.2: 7.51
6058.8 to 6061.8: 7.07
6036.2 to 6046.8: 7.54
